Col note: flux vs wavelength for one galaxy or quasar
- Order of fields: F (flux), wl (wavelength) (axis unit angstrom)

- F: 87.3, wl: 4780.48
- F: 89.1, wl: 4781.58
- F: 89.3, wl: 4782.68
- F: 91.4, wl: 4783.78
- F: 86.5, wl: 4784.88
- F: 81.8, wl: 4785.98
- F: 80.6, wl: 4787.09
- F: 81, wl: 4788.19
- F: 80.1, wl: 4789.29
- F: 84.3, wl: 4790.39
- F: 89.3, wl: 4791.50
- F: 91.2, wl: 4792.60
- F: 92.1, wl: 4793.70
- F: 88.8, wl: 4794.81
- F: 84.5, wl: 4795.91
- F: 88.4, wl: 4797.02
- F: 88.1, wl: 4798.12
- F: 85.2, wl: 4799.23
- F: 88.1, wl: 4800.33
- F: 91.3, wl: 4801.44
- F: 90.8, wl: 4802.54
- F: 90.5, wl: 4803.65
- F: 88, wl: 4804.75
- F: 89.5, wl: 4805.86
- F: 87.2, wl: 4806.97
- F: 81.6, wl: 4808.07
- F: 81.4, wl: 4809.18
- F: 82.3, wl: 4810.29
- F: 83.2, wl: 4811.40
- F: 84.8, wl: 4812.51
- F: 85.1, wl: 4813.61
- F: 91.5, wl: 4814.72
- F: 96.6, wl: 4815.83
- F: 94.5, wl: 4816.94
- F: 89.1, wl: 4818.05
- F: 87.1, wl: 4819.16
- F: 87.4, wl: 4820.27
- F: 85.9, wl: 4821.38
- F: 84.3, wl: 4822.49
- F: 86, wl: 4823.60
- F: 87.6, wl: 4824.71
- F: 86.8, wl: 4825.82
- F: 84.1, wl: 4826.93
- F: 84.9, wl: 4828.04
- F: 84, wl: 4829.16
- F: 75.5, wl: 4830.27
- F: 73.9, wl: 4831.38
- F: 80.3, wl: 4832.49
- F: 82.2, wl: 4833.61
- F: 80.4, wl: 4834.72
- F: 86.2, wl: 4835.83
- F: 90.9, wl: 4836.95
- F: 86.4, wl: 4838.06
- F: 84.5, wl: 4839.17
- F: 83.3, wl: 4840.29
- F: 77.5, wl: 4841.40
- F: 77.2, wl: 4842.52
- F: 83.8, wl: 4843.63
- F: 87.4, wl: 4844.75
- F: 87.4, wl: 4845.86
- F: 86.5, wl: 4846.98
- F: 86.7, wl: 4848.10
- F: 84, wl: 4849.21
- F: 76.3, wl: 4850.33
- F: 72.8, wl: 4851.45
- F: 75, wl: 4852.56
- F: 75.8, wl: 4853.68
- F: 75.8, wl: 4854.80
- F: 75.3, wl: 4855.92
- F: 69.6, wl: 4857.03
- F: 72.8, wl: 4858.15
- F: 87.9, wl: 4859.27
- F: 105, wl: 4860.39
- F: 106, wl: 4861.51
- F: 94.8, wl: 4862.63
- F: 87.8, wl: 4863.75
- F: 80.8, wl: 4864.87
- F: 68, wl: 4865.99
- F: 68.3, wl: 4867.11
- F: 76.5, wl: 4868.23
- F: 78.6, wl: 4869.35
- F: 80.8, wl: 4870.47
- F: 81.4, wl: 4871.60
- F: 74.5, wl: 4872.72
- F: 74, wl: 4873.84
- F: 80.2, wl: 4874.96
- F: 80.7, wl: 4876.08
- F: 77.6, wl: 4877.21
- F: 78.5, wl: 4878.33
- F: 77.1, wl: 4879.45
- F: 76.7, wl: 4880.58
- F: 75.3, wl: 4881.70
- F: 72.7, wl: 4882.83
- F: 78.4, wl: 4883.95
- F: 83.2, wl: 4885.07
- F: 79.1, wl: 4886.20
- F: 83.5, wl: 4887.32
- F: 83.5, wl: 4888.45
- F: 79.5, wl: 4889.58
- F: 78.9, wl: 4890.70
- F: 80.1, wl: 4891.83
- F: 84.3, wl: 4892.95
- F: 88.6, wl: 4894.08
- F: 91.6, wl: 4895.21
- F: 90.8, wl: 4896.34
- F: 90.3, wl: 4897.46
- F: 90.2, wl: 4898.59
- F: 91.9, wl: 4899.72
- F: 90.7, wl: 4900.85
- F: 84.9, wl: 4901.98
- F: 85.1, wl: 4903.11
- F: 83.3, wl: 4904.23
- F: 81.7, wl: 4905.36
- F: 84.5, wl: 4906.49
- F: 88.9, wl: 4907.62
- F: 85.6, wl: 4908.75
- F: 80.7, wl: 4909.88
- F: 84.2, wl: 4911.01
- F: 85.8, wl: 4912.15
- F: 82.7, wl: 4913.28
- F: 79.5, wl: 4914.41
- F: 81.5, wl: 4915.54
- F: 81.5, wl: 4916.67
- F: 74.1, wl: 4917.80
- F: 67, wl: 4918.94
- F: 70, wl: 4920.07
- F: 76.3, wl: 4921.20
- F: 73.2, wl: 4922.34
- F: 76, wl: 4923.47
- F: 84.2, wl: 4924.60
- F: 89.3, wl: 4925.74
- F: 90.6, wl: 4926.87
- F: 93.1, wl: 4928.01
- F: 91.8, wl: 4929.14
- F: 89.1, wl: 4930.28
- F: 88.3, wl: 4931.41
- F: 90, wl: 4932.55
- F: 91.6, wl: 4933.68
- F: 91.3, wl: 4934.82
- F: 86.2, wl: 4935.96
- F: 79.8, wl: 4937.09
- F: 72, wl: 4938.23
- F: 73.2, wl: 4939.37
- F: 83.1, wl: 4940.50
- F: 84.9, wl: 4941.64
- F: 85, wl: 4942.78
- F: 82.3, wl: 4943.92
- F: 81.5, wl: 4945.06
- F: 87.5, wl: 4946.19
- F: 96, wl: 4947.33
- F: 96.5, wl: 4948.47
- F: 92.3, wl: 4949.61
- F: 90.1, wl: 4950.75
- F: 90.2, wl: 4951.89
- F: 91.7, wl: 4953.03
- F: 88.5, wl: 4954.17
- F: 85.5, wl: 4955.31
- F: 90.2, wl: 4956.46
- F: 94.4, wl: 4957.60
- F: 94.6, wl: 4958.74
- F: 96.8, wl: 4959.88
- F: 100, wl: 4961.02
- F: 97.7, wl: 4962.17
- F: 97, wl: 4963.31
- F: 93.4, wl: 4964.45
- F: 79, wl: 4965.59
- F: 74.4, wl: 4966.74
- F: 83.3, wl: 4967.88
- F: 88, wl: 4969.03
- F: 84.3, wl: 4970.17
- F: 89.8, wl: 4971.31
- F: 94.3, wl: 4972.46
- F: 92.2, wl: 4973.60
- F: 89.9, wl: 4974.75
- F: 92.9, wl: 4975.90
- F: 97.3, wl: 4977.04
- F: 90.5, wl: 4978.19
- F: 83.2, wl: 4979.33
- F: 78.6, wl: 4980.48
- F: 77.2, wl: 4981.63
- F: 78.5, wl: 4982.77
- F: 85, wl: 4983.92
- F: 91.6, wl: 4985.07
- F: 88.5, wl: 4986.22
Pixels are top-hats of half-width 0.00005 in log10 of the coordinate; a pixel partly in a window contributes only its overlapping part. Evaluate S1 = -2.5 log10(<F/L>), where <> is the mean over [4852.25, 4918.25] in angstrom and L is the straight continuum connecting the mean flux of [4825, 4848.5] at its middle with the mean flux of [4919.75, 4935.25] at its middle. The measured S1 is 0.03 mag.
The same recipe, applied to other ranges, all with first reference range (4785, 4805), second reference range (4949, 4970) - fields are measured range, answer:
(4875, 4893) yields 0.123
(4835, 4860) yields 0.087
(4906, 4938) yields 0.078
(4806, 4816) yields 0.019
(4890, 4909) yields 0.031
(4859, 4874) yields 0.064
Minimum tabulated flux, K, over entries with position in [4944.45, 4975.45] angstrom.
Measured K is 74.4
